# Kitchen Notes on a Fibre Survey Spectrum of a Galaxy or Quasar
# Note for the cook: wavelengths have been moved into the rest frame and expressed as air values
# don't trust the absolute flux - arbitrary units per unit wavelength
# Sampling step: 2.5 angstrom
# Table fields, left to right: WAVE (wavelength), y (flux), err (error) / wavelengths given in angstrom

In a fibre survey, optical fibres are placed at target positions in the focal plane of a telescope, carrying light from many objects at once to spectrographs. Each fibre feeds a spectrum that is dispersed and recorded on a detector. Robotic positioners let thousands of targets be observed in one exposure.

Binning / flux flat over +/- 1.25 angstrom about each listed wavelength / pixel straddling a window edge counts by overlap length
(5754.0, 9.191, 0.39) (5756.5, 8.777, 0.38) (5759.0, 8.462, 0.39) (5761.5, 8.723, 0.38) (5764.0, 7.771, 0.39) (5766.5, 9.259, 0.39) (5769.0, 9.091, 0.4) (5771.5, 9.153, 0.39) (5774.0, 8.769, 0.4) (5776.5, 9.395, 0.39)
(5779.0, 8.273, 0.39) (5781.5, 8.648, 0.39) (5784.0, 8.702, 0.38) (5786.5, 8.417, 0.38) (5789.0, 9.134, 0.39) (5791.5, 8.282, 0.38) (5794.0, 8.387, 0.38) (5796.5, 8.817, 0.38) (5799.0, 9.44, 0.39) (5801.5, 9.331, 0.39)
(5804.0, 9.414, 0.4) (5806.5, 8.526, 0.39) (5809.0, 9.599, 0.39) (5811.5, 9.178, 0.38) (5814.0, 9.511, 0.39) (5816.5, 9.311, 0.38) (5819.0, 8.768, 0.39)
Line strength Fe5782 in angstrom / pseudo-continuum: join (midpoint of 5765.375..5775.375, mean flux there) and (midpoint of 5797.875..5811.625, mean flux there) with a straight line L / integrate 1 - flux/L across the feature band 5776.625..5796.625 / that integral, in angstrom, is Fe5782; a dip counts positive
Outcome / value 1.2 angstrom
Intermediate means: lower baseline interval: 9.07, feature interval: 8.62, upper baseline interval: 9.25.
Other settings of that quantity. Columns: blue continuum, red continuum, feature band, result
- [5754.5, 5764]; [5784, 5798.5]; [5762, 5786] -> -0.4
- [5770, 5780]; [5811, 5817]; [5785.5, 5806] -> 0.6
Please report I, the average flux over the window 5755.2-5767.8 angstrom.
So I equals 8.6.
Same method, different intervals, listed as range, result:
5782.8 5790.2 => 8.75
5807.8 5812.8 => 9.39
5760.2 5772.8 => 8.8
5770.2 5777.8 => 9.1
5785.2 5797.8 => 8.61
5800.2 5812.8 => 9.21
